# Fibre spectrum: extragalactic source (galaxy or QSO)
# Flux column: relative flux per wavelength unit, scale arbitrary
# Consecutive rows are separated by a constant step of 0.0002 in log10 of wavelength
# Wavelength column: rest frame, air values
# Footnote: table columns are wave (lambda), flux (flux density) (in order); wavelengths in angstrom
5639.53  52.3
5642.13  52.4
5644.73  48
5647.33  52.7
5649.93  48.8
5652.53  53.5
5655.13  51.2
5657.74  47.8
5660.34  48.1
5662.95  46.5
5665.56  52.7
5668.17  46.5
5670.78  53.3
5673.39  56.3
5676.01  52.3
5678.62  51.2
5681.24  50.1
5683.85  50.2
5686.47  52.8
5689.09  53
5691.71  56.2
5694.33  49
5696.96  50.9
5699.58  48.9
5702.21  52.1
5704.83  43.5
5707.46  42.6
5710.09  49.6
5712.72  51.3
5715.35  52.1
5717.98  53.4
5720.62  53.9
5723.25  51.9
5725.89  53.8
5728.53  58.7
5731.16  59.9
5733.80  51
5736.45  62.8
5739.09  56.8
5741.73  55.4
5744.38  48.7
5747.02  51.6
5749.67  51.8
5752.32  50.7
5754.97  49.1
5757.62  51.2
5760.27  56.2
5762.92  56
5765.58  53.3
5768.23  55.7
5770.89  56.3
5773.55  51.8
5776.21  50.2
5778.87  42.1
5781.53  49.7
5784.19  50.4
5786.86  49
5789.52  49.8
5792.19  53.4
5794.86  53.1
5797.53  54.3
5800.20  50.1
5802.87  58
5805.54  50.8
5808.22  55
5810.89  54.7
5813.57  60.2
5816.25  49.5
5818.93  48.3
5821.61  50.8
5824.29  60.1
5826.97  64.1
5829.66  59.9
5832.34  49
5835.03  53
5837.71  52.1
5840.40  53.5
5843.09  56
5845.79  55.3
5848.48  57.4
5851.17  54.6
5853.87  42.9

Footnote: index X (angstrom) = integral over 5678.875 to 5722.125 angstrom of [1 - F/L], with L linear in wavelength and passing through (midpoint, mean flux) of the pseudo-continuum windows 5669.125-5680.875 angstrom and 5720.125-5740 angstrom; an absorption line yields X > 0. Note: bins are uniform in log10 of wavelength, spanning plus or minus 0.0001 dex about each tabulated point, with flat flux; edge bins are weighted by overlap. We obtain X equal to 3.0 angstrom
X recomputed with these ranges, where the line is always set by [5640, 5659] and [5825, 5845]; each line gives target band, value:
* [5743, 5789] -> 2.0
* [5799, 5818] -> 0.3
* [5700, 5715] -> 1.2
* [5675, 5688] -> 0.1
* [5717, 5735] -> -0.7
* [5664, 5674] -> -0.1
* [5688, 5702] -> 0.1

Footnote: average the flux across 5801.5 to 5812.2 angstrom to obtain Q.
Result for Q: 54.6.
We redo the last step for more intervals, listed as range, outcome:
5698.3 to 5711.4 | 47.3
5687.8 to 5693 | 54.6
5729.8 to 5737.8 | 57.9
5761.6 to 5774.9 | 54.6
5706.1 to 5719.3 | 49.8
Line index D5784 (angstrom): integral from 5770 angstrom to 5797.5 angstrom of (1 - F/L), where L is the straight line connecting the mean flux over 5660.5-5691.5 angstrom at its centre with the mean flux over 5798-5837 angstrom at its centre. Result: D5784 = 1.6 angstrom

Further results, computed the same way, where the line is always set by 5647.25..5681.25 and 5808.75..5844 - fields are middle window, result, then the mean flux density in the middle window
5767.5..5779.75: 0.48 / 51.3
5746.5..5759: 0.48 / 50.9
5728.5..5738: -1.01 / 58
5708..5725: 0.12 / 51.6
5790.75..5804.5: 0.08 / 53.7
